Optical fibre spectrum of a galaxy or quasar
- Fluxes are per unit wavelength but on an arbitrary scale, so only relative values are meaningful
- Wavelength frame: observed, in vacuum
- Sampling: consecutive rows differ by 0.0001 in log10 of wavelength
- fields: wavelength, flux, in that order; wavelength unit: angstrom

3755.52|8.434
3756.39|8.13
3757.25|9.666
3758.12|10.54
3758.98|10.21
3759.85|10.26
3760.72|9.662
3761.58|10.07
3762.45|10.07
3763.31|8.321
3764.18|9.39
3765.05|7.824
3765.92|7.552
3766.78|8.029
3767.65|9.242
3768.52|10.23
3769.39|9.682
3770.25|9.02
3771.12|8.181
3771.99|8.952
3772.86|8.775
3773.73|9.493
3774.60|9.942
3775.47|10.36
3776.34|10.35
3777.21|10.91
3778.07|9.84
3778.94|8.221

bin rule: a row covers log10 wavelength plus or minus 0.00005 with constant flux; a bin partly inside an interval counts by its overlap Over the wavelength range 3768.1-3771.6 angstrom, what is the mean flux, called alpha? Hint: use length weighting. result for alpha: 9.28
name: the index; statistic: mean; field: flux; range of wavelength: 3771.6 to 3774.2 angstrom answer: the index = 9.07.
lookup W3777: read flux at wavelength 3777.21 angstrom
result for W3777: 10.91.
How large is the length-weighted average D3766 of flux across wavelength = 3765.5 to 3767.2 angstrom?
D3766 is 7.82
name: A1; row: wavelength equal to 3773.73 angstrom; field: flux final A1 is 9.493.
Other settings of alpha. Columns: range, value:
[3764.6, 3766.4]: 7.72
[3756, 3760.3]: 9.77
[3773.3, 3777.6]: 10.2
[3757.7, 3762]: 10.2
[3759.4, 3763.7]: 9.69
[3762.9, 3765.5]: 8.48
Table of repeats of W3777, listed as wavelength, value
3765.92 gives 7.552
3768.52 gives 10.23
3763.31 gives 8.321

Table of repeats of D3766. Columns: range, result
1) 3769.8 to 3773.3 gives 8.74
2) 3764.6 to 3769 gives 8.58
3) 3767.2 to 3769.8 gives 9.68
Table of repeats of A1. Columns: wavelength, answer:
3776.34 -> 10.35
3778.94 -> 8.221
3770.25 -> 9.02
